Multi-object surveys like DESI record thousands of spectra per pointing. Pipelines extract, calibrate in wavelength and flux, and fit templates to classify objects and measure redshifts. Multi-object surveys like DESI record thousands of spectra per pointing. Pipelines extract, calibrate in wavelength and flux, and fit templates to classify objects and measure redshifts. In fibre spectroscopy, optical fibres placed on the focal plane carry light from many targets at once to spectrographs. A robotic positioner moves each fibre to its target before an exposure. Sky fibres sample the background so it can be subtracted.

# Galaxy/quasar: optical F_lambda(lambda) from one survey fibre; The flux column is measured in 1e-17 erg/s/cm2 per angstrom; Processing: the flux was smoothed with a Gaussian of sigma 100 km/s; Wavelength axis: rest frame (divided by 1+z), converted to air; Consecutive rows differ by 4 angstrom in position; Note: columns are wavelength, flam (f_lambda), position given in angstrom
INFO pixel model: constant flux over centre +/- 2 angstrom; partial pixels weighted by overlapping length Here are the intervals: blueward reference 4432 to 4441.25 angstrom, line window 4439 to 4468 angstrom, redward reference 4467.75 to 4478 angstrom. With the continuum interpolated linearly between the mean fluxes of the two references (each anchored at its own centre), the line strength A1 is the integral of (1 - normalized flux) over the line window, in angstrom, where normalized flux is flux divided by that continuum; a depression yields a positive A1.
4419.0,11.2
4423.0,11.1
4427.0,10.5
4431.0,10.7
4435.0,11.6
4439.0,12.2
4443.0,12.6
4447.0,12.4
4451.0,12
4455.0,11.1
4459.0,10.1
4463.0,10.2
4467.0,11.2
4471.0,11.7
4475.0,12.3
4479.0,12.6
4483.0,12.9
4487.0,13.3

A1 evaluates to 1.1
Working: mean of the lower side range 11.8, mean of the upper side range 12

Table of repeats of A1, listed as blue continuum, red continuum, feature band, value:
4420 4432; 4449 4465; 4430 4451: -2.2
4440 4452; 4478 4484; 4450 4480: 2.9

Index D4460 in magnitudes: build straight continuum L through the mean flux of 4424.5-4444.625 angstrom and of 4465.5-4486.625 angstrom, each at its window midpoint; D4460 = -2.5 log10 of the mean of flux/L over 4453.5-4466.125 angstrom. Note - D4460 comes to 0.14 mag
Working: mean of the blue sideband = 11.5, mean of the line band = 10.5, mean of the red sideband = 12.3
